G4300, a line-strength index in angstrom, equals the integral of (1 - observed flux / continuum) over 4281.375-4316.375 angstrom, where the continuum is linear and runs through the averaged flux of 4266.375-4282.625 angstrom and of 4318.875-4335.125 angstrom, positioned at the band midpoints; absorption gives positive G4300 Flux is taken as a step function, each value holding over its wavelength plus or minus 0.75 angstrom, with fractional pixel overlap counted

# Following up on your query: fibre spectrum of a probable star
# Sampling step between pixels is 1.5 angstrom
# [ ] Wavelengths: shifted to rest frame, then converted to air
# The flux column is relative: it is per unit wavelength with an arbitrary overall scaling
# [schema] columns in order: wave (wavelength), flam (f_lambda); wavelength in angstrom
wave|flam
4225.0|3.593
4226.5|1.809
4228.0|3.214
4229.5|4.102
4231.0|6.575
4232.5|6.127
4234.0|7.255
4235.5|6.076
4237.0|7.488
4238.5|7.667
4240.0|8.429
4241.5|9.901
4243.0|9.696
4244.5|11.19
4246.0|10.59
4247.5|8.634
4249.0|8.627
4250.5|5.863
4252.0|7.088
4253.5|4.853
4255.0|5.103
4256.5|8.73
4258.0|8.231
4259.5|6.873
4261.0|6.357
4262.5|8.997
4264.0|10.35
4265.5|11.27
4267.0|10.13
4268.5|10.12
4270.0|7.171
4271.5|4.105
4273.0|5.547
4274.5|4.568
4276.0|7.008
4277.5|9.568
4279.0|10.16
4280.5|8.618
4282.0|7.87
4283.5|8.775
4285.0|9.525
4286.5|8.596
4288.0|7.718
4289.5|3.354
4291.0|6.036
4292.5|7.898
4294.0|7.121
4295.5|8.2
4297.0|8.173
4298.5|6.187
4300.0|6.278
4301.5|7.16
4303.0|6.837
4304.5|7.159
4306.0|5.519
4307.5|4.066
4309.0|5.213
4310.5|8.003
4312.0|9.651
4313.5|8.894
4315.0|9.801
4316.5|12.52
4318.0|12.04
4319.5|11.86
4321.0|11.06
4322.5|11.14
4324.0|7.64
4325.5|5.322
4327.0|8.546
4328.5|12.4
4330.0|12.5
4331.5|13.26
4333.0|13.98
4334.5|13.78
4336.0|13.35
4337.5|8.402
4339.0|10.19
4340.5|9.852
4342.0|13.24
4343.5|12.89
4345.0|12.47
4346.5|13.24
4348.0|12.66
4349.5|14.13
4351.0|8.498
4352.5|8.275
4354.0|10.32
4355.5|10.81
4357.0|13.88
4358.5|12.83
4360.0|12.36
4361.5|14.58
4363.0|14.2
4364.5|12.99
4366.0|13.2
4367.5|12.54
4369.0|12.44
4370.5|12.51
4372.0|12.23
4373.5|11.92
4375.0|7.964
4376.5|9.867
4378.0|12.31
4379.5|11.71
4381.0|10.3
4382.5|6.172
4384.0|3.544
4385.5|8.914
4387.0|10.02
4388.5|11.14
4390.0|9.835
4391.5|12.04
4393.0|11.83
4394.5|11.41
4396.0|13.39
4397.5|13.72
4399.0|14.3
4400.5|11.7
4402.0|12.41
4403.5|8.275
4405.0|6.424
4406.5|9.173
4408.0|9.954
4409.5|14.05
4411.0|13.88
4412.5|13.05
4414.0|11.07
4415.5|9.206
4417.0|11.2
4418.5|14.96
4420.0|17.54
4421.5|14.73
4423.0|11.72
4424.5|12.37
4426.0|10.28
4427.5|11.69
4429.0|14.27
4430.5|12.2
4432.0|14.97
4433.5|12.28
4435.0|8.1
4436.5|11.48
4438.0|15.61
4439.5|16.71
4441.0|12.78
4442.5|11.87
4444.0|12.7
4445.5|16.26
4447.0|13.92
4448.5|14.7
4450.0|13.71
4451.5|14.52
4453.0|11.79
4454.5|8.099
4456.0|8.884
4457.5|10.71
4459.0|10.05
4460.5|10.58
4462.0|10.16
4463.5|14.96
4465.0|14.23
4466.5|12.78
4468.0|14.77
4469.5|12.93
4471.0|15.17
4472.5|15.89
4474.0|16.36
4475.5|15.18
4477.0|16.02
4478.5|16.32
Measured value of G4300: 6.86 angstrom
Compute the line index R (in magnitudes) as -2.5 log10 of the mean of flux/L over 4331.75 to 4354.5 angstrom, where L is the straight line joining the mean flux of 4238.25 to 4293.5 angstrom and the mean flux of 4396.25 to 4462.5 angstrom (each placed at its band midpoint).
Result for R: -0.18 mag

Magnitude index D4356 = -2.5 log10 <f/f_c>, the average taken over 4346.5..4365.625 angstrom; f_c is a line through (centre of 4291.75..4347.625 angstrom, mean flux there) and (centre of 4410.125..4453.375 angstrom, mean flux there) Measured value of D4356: -0.13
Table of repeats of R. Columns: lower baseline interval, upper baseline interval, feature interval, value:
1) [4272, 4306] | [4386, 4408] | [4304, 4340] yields -0.16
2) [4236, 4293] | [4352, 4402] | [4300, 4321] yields 0.13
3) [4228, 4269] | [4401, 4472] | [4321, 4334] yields -0.09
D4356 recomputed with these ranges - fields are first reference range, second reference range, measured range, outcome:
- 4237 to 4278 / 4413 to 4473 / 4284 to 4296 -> 0.20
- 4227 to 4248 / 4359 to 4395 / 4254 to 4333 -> 0.09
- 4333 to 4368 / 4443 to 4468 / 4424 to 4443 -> -0.03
